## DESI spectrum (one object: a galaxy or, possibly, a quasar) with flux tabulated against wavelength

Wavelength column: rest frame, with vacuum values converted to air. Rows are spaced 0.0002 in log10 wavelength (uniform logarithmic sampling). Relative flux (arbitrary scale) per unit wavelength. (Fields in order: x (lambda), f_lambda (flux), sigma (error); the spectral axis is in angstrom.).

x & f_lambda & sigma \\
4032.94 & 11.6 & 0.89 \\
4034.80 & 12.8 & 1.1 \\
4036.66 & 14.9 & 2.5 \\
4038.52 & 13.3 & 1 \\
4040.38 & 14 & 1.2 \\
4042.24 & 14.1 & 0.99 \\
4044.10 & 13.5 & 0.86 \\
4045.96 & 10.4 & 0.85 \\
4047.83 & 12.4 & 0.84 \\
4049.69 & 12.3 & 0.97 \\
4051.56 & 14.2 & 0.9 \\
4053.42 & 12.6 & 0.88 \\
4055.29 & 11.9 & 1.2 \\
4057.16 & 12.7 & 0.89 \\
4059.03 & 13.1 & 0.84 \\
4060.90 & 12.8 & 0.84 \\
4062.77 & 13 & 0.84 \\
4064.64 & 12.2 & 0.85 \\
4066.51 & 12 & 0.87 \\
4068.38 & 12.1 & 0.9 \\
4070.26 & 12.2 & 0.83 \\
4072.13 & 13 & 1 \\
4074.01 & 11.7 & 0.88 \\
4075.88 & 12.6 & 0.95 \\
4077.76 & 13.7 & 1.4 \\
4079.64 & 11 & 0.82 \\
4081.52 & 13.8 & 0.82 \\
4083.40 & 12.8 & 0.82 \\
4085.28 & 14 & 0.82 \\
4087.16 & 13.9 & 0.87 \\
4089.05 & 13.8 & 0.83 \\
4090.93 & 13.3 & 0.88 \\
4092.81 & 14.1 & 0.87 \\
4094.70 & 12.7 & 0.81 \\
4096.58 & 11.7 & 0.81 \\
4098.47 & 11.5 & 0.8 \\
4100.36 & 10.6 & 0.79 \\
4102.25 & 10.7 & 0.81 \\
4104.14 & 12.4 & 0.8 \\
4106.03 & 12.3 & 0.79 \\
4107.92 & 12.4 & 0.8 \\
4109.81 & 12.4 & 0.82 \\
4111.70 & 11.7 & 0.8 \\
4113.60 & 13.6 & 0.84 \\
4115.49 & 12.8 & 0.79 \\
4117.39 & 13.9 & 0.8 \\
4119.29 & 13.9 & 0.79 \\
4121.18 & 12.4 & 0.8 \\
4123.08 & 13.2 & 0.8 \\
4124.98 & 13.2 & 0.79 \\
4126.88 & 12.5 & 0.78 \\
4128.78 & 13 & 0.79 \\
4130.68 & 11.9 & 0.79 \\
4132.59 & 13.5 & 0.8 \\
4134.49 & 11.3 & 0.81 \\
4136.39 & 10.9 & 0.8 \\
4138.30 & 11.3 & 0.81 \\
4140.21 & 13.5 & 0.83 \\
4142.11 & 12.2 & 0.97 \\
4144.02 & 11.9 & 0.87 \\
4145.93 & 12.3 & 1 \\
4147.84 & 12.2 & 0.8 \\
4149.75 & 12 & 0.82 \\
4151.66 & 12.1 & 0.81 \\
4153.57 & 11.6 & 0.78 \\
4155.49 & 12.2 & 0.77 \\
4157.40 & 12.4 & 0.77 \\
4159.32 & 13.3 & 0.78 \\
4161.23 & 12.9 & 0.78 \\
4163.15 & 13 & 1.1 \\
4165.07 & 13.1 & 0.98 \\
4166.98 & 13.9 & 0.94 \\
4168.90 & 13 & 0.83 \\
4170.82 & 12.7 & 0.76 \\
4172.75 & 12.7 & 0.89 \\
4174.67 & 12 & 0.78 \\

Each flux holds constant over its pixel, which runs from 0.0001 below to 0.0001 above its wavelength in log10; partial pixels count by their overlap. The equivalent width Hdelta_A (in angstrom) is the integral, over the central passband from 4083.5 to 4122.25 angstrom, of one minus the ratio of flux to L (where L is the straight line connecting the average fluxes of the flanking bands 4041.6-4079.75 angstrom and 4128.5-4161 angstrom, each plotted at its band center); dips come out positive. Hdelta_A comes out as -1.0 angstrom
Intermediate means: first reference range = 12.6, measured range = 12.7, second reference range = 12.2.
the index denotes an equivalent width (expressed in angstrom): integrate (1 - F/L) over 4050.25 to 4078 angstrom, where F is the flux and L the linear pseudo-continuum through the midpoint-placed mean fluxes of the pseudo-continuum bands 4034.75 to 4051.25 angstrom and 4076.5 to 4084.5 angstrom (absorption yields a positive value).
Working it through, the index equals 0.73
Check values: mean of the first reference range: 13.1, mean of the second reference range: 12.8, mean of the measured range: 12.6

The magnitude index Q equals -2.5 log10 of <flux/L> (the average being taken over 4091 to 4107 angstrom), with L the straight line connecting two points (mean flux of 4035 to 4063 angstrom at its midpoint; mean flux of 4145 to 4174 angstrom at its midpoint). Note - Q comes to 0.07 mag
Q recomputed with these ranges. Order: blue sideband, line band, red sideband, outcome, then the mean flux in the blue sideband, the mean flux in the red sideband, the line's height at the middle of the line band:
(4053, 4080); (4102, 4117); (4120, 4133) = 0.02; 12.5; 12.8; 12.7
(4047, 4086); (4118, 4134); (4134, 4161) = -0.06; 12.7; 12.1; 12.3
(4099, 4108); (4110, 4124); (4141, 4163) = -0.11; 11.6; 12.3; 11.8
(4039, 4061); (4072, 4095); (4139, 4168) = -0.03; 12.8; 12.6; 12.8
